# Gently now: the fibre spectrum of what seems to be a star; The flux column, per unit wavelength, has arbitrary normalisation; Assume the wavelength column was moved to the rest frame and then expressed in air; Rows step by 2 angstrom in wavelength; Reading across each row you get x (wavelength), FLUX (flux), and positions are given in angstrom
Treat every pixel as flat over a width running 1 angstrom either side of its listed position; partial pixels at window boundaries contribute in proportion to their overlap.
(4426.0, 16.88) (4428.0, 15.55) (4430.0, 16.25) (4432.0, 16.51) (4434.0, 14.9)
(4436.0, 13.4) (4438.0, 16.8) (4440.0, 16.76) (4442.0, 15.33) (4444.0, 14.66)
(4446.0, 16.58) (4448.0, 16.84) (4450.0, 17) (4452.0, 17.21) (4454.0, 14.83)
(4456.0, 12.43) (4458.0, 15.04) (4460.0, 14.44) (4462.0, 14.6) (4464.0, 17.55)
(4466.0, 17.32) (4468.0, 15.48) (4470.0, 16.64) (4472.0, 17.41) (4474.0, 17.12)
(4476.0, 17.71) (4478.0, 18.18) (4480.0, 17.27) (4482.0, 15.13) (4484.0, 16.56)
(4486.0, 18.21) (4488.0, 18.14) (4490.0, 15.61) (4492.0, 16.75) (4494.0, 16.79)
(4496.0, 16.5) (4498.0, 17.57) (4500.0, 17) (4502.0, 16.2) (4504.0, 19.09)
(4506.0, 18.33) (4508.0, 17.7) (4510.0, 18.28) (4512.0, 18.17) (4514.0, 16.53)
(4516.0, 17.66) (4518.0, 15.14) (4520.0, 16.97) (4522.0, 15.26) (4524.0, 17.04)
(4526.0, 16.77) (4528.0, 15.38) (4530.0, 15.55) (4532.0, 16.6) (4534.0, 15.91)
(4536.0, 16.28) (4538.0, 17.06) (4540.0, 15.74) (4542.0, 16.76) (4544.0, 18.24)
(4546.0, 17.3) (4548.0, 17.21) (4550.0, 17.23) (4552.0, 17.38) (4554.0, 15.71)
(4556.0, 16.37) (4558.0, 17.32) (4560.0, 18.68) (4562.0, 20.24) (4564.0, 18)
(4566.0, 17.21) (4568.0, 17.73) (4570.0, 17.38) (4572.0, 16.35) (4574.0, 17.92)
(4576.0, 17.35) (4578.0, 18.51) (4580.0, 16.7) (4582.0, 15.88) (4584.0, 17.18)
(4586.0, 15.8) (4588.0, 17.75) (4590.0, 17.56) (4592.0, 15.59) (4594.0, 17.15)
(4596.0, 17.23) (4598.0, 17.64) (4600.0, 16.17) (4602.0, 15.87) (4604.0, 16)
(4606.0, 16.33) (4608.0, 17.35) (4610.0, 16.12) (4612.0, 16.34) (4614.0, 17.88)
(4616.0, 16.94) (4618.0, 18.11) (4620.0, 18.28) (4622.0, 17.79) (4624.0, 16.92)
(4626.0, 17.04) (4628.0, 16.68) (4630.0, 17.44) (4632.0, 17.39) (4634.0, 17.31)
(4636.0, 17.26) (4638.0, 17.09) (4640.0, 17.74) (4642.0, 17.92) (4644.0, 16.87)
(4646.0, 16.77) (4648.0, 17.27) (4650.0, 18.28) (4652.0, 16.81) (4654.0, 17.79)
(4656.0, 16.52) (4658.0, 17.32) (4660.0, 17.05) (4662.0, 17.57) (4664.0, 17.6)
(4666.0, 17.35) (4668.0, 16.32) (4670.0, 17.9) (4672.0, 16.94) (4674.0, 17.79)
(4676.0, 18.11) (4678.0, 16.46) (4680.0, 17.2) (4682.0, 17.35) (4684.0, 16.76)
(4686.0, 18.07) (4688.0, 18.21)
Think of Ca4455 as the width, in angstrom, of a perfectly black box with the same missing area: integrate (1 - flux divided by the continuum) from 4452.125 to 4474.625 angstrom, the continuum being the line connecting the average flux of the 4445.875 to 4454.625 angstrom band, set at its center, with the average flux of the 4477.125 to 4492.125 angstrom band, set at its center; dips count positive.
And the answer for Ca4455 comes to 1.3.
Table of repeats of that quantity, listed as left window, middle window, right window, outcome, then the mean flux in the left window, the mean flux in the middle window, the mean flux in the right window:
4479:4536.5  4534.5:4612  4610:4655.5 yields 0.2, 16.8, 17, 17.3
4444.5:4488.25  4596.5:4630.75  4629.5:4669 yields 0.2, 16.4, 17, 17.3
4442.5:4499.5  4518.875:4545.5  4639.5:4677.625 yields 0.4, 16.4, 16.4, 17.3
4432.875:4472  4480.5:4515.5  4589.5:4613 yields -2.7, 15.7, 17.2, 16.6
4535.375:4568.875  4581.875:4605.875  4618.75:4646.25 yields 0.9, 17.3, 16.7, 17.3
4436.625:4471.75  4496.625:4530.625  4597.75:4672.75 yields -1.5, 15.9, 17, 17.2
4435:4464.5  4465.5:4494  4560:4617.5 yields -1.9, 15.5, 17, 17.1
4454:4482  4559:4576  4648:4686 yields -1.2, 16.2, 17.9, 17.3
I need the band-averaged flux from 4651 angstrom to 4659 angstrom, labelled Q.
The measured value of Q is 17.1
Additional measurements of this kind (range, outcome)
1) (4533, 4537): 16.1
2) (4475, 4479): 17.9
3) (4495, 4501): 17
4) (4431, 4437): 14.9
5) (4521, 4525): 16.1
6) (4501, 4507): 17.9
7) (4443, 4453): 16.5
